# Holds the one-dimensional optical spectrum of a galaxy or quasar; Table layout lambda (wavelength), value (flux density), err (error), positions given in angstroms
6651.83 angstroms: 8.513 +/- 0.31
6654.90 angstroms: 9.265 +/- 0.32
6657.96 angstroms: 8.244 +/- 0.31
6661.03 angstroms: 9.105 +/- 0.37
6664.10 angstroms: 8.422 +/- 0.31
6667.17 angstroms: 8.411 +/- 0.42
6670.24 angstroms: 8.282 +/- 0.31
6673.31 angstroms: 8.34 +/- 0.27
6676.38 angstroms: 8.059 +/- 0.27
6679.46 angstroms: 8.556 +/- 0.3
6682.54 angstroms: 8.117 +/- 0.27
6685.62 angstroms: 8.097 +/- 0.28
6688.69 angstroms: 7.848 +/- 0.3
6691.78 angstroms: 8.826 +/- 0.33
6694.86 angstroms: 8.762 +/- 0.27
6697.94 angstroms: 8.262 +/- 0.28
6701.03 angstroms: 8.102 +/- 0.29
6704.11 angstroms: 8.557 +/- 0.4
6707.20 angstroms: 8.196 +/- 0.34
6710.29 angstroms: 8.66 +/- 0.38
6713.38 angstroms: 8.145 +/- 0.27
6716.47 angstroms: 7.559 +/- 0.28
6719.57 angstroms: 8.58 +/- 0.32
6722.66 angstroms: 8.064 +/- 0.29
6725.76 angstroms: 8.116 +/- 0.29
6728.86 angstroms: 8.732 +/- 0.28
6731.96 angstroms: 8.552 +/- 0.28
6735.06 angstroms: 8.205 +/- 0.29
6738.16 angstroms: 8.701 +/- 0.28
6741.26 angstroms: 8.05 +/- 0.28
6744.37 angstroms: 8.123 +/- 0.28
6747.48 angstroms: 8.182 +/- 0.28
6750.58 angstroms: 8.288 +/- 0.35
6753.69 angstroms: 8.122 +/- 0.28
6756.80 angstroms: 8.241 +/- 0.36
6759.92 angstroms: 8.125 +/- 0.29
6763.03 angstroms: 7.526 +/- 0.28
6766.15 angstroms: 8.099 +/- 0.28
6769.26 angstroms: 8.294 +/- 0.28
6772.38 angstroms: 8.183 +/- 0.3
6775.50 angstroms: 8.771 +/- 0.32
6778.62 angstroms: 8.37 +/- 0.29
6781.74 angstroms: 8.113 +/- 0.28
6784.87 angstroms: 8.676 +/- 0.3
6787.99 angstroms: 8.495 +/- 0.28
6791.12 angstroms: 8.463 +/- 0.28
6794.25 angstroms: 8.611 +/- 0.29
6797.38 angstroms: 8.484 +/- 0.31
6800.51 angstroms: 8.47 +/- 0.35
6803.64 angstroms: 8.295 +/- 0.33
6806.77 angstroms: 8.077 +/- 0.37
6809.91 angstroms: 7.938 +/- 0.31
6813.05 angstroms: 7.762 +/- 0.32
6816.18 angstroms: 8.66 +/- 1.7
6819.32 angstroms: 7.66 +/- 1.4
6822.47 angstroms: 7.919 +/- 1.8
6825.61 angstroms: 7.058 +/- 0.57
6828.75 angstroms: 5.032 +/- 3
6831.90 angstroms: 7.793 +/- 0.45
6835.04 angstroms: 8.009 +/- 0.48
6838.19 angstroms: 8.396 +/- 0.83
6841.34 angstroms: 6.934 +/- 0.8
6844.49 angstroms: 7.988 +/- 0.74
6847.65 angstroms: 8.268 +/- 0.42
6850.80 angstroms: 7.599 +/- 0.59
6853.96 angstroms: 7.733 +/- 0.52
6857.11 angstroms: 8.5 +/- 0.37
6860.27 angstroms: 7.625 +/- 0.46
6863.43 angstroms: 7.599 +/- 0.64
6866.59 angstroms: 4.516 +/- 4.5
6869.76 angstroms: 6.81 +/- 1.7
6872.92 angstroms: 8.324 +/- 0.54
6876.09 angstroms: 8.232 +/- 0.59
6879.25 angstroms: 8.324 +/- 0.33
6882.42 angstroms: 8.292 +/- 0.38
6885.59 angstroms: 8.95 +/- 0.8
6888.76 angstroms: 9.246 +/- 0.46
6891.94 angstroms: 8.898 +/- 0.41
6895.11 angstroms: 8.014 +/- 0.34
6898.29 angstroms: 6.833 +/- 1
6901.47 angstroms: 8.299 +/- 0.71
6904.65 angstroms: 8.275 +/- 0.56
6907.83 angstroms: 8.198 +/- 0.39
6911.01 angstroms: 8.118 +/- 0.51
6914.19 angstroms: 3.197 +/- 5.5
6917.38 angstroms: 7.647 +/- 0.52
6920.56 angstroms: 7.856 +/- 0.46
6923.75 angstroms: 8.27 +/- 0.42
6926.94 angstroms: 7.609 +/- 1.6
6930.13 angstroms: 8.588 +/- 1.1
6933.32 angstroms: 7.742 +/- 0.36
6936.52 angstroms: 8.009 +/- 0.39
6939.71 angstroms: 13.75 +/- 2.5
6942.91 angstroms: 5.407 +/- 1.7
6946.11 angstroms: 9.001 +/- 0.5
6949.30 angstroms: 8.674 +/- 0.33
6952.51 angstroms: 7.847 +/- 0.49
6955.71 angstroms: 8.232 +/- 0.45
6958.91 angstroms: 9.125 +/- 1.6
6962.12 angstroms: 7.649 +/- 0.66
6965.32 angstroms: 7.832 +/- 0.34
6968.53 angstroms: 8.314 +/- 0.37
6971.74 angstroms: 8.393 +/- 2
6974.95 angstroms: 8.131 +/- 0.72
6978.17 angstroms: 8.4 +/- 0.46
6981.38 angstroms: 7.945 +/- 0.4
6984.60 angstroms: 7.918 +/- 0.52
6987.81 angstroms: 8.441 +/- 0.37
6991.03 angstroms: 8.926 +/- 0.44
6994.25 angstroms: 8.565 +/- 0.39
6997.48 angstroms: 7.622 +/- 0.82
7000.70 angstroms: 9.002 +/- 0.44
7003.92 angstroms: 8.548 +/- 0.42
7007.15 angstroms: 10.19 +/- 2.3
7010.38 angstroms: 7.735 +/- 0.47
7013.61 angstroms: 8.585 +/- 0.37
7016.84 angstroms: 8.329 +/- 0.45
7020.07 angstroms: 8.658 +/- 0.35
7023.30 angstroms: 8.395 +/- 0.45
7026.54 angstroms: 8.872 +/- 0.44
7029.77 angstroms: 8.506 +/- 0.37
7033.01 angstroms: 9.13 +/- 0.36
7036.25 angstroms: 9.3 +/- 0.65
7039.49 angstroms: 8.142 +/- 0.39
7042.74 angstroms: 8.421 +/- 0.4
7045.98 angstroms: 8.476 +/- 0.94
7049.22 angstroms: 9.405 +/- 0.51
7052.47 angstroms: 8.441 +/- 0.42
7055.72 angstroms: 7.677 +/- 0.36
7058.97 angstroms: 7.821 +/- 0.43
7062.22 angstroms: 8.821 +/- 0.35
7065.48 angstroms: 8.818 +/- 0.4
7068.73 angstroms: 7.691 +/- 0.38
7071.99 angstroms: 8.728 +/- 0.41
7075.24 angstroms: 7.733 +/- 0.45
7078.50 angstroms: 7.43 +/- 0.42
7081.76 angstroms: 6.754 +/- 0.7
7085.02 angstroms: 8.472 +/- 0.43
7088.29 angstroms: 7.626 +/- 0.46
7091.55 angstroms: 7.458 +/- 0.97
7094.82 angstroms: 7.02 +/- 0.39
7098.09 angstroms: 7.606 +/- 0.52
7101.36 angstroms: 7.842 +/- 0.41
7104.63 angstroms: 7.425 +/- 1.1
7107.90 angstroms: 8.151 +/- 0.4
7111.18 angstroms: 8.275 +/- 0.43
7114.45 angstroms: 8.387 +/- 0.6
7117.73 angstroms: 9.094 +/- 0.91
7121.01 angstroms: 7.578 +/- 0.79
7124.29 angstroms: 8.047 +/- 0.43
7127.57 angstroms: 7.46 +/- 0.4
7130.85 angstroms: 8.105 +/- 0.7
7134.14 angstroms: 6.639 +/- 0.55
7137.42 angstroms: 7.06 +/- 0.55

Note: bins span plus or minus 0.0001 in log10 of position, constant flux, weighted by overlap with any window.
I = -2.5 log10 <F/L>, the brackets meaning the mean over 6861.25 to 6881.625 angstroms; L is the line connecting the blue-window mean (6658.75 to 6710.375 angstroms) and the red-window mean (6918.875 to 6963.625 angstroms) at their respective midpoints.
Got 0.15 mag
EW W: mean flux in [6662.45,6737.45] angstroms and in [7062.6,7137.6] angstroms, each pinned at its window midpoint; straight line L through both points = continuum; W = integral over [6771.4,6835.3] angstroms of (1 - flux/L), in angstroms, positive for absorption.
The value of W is 1.20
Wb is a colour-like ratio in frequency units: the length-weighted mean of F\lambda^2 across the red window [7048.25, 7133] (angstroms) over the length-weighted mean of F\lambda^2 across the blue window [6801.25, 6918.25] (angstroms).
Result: 1.11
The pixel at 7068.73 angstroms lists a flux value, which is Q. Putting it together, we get 7.691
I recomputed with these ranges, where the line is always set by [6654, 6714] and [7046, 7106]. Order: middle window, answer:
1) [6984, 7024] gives -0.07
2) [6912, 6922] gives 0.27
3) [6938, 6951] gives -0.14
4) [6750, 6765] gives 0.04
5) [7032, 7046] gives -0.09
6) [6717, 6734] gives 0.00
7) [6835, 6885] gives 0.07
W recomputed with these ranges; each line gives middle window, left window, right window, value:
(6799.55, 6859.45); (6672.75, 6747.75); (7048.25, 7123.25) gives 3.0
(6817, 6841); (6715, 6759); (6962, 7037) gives 2.6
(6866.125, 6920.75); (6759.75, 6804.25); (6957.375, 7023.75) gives 4.2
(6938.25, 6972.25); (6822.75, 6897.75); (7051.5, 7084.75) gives -3.0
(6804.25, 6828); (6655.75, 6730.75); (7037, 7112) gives 1.3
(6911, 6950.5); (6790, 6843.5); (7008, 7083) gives 0.6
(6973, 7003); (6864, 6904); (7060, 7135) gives -1.7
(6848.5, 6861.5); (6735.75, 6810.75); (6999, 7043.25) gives 0.8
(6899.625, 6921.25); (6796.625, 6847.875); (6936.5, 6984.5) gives 2.3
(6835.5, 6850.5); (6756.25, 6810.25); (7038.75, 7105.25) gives 0.6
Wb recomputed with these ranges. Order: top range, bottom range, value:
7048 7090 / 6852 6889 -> 1.10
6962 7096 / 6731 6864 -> 1.10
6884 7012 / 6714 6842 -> 1.07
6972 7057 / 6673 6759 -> 1.12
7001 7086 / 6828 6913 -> 1.13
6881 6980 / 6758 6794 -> 1.03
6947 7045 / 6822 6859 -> 1.17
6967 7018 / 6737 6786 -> 1.10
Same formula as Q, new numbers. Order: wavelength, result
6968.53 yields 8.314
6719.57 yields 8.58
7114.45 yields 8.387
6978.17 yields 8.4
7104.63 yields 7.425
